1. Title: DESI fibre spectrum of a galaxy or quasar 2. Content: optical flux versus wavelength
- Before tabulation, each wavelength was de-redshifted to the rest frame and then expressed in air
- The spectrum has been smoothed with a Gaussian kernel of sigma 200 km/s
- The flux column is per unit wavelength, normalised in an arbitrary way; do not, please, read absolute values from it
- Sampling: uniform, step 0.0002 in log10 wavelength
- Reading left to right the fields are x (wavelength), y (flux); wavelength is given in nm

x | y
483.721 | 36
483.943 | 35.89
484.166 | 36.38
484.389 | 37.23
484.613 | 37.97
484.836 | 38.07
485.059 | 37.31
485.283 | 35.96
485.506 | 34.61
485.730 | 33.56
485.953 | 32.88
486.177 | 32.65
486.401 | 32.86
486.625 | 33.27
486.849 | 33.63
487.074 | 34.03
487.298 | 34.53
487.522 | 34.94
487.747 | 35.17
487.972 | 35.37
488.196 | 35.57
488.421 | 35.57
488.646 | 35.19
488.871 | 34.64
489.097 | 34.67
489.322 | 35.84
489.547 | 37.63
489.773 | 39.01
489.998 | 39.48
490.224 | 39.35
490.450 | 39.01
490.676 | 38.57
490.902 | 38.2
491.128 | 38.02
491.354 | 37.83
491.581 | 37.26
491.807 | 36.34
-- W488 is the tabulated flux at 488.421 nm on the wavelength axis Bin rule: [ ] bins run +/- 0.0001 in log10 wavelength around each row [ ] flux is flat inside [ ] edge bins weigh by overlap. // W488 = 35.57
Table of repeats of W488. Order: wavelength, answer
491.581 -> 37.26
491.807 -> 36.34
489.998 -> 39.48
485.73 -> 33.56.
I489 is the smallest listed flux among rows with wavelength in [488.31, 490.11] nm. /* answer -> 34.64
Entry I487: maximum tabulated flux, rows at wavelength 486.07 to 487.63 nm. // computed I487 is 34.94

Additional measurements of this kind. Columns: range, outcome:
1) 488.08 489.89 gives 39.01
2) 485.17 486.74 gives 35.96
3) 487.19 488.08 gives 35.37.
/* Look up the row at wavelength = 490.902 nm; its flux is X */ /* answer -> 38.2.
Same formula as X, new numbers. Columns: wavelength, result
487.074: 34.03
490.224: 39.35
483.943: 35.89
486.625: 33.27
